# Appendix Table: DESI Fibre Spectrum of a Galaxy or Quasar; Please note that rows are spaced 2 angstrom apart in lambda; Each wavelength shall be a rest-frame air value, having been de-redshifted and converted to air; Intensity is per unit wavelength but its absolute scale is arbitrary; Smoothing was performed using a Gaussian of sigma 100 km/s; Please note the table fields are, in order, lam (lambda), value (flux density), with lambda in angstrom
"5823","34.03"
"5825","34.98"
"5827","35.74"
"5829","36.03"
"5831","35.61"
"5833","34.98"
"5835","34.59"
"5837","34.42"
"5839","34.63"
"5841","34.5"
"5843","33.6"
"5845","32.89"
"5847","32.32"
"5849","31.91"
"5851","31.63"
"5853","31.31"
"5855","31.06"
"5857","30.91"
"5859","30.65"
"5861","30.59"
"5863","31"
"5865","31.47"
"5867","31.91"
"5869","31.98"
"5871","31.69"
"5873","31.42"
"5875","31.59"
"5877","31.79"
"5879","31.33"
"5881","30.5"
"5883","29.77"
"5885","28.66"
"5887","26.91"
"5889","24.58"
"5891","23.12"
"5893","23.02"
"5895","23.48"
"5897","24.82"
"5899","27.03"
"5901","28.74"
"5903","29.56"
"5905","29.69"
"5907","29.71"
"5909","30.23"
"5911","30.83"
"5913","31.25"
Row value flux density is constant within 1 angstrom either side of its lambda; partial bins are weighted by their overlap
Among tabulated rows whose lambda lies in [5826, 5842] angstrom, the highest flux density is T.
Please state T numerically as 36.03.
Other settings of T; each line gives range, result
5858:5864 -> 31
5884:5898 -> 28.66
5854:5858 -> 31.06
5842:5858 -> 33.6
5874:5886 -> 31.79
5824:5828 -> 35.74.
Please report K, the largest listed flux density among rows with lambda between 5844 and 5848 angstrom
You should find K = 32.89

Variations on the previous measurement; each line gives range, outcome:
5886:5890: 26.91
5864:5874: 31.98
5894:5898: 24.82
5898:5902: 28.74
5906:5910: 30.23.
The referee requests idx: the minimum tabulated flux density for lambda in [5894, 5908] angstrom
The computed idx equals 23.48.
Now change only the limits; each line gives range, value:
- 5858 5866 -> 30.59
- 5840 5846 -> 32.89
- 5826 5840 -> 34.42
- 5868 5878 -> 31.42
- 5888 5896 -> 23.02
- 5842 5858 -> 30.91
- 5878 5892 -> 23.12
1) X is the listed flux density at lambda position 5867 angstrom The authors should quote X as 31.91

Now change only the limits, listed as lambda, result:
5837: 34.42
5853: 31.31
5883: 29.77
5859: 30.65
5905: 29.69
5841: 34.5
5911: 30.83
